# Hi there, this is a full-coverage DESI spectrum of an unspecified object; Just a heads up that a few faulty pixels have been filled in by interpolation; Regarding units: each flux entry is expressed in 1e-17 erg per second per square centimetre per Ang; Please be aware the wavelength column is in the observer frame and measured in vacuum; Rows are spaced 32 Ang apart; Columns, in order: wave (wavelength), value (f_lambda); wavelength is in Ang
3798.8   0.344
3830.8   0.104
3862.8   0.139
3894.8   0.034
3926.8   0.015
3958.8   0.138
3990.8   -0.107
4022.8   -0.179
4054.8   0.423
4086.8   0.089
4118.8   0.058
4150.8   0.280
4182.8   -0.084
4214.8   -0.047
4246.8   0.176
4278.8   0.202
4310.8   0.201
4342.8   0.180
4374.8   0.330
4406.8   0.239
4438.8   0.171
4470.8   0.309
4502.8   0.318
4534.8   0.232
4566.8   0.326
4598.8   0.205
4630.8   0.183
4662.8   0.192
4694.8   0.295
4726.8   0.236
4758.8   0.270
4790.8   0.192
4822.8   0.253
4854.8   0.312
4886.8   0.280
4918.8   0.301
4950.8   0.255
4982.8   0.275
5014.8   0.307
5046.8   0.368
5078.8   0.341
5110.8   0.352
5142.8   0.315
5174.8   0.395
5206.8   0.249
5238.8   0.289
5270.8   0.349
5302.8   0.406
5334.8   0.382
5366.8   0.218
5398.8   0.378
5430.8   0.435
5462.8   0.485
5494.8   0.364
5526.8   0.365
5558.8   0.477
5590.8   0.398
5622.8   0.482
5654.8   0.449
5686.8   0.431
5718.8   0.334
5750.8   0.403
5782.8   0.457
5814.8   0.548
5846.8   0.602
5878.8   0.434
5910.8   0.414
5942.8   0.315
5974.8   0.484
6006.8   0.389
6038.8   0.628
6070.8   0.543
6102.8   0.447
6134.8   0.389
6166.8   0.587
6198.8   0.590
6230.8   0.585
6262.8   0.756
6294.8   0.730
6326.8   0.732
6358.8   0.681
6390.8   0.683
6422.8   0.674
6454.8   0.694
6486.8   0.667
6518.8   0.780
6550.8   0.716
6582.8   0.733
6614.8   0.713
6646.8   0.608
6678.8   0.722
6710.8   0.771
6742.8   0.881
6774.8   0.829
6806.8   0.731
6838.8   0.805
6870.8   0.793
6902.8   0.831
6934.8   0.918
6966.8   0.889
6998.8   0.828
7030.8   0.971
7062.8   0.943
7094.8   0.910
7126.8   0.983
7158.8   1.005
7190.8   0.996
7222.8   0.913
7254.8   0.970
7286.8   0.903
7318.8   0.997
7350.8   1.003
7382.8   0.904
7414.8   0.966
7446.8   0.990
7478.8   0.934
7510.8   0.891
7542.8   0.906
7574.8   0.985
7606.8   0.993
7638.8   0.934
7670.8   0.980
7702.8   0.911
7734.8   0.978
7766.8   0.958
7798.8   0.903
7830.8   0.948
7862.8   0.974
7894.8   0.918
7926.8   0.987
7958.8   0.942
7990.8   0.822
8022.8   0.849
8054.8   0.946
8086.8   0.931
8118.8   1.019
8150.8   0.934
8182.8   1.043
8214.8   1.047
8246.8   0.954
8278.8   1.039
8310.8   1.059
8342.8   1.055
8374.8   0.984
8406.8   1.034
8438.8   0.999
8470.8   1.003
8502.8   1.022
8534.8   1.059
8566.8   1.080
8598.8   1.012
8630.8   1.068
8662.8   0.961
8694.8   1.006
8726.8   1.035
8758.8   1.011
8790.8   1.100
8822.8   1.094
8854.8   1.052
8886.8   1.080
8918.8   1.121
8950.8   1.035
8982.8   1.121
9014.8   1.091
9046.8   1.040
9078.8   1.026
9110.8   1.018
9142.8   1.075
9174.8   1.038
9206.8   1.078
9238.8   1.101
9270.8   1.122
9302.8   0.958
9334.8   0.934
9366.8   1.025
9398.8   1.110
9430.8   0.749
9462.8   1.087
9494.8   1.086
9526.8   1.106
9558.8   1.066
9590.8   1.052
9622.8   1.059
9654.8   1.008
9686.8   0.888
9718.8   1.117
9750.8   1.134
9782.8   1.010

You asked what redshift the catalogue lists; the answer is 0.55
